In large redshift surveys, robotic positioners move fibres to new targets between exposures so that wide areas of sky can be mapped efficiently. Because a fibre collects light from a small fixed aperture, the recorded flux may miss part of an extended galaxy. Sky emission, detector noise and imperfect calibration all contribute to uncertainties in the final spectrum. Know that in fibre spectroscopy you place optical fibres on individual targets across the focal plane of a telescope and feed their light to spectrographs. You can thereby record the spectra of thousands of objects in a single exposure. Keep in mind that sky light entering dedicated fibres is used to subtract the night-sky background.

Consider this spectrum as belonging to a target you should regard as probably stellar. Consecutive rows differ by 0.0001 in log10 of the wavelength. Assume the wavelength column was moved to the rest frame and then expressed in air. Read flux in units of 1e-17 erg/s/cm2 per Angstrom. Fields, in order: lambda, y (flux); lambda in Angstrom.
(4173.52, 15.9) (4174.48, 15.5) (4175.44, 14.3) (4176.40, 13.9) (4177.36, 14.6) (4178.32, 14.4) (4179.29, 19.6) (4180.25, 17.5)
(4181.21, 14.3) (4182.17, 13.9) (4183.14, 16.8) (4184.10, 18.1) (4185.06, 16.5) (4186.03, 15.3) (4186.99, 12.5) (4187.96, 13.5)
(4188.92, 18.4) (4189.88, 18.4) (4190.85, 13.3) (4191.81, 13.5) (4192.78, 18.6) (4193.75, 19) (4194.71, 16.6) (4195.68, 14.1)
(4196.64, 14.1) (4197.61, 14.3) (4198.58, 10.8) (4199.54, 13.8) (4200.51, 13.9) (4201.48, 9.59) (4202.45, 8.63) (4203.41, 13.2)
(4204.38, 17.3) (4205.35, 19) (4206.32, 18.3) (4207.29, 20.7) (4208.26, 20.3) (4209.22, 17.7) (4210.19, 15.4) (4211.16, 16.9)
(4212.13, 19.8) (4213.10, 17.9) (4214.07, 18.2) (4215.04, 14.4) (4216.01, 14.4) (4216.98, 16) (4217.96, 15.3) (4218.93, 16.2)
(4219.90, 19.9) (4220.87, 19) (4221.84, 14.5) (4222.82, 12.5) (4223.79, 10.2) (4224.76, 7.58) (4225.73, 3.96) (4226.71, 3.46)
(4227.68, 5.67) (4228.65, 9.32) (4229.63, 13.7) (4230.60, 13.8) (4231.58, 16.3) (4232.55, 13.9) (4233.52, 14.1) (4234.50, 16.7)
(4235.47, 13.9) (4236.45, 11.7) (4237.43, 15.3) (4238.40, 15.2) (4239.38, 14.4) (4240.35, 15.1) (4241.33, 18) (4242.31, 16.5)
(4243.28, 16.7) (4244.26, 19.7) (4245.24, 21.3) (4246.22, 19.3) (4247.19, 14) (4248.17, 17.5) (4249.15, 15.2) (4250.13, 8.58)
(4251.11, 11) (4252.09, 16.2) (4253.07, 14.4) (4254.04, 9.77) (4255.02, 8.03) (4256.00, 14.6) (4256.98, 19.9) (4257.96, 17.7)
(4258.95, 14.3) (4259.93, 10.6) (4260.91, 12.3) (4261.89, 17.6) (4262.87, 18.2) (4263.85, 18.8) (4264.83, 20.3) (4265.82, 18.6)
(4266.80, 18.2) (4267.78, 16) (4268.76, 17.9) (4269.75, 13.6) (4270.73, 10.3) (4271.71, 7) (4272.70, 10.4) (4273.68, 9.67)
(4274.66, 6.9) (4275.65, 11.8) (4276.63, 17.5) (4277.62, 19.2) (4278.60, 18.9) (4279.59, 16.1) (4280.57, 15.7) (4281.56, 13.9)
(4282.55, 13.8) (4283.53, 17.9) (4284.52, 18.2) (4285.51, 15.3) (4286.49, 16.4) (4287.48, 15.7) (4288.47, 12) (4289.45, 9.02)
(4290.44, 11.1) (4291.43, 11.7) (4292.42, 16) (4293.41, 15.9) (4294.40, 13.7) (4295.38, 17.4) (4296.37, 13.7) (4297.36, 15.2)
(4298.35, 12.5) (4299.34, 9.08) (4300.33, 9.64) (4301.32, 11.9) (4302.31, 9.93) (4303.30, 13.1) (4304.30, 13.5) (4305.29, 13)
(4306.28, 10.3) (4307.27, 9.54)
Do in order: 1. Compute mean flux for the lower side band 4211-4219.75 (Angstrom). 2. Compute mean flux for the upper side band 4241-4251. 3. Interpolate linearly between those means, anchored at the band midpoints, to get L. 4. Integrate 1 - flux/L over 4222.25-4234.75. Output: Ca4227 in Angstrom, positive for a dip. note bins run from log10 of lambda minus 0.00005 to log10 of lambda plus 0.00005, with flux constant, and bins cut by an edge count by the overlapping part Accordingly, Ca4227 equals 4.37 Angstrom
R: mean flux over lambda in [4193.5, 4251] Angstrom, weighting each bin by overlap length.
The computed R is 14.8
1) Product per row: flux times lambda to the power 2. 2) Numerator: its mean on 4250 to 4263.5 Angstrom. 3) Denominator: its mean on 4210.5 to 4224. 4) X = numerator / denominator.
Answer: 0.88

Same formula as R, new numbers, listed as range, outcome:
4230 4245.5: 15.7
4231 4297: 14.9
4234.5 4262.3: 15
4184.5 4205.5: 14.7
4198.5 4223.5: 15.9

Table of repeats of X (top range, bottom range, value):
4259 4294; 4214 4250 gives 1.04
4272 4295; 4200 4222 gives 0.89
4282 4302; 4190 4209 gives 0.94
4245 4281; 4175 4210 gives 0.98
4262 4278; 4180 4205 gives 1.03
